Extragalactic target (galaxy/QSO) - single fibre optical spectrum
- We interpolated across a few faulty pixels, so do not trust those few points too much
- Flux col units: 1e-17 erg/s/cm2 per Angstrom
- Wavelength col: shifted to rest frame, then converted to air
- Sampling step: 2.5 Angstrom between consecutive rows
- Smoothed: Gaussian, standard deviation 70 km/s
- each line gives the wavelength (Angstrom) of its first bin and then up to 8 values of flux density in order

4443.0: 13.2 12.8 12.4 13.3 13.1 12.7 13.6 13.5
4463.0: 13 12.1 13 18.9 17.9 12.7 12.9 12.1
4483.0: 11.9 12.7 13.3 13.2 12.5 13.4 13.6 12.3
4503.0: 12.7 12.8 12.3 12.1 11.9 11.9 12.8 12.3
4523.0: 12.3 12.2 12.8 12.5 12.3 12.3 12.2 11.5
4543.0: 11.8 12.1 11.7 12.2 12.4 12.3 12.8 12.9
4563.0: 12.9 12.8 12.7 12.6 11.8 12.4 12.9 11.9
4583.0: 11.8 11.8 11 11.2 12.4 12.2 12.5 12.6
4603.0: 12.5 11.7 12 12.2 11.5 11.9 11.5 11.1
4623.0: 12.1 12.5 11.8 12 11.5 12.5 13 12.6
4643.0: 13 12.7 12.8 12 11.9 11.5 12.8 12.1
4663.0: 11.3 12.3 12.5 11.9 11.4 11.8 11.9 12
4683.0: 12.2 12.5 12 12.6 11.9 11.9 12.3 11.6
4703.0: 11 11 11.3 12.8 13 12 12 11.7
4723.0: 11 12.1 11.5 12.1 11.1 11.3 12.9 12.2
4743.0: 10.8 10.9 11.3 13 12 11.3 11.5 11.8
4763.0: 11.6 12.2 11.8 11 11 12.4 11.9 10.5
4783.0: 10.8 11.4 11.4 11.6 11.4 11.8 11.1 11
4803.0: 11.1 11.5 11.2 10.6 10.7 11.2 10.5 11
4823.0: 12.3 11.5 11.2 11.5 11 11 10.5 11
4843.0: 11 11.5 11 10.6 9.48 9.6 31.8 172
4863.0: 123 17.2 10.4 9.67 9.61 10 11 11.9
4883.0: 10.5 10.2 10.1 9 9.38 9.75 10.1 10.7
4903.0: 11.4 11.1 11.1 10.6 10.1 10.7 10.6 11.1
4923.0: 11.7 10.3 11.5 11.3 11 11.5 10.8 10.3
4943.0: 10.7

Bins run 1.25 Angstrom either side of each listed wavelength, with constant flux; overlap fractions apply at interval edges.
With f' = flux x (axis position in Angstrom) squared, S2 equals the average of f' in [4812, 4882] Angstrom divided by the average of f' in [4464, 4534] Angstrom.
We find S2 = 1.93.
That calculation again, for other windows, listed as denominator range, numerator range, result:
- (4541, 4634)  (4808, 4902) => 1.72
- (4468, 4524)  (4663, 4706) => 0.99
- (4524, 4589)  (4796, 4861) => 1.48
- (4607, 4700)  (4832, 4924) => 1.70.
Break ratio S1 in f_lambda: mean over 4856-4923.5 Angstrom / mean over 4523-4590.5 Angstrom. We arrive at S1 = 1.8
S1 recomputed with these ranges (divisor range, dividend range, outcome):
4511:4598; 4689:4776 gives 0.96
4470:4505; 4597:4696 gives 0.90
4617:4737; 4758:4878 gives 1.44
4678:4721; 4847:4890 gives 2.33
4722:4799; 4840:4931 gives 1.63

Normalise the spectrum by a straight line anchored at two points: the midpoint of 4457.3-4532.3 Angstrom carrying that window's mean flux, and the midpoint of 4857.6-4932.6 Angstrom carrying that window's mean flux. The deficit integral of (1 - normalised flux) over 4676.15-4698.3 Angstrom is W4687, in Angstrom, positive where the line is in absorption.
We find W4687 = 5.92 Angstrom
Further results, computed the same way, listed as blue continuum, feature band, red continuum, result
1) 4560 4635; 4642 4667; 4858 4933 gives 2.57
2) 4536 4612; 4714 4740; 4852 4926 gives 7.16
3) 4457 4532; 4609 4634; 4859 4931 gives 5.76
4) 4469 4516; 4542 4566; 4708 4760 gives 0.91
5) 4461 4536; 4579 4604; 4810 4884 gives 5.14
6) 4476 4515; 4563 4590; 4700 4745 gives 0.30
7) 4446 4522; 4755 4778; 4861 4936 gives 5.35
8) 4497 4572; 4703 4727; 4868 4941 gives -0.66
